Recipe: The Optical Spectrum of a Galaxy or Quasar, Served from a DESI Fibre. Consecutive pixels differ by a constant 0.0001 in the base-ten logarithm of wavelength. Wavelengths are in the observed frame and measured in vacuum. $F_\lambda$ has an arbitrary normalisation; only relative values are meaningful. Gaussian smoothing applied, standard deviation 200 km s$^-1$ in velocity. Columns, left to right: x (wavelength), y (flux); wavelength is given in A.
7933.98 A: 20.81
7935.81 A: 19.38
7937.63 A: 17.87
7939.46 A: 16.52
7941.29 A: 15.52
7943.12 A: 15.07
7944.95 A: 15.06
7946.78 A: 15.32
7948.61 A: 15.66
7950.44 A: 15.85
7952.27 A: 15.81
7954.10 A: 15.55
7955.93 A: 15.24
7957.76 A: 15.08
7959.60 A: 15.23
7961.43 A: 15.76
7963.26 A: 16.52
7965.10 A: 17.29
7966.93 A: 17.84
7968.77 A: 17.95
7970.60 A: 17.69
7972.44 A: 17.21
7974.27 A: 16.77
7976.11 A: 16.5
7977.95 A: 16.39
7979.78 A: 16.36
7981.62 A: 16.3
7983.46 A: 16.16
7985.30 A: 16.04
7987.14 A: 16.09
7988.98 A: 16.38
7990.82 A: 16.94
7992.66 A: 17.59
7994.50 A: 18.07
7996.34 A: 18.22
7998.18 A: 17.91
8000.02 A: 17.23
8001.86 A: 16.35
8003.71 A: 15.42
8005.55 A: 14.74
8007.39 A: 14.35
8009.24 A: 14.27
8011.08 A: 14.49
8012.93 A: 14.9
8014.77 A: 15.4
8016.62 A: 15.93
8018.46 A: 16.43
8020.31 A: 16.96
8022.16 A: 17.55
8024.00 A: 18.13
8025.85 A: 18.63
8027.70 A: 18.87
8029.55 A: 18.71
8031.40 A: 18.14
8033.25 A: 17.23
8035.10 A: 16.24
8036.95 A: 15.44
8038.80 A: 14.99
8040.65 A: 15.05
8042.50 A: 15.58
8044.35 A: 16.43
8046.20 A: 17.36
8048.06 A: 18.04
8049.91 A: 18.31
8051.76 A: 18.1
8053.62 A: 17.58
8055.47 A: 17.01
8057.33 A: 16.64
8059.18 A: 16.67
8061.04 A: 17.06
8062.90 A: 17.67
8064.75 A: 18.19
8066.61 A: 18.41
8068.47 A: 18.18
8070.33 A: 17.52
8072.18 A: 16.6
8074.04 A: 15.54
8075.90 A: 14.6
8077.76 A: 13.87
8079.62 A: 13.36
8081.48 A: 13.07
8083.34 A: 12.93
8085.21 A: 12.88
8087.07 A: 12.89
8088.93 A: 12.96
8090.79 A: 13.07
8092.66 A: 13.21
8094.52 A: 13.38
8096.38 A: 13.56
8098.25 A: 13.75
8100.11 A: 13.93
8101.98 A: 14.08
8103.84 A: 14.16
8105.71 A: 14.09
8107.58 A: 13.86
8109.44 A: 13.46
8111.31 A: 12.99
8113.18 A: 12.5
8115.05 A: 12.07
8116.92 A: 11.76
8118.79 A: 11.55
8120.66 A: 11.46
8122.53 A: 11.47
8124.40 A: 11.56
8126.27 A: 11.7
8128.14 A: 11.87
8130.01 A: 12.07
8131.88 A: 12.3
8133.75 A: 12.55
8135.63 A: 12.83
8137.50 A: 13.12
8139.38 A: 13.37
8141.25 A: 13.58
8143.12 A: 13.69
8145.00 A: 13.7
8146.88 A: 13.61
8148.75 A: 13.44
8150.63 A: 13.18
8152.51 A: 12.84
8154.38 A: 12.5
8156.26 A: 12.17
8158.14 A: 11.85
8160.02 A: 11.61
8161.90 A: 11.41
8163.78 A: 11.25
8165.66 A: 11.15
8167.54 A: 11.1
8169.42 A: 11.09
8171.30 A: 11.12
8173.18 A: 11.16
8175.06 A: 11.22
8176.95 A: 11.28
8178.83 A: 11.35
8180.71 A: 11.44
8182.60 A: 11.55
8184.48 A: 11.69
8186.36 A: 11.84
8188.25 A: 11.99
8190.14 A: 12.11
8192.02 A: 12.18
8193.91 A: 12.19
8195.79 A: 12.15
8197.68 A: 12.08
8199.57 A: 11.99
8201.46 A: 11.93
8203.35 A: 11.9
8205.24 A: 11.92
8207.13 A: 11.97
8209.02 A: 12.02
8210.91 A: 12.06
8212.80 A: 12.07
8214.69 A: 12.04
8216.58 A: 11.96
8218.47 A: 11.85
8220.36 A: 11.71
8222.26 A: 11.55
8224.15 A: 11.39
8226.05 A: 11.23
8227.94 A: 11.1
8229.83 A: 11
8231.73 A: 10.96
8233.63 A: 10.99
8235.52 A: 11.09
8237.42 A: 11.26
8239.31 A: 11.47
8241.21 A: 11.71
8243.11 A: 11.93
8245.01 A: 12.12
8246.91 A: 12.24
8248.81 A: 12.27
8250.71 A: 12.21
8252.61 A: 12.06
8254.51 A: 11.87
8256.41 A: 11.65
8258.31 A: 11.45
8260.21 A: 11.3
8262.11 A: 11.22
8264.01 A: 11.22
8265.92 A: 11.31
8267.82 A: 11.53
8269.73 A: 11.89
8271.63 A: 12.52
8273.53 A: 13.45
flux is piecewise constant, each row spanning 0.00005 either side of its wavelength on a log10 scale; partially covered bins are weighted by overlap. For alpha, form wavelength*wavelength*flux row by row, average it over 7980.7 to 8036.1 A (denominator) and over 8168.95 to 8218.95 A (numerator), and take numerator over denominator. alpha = 0.74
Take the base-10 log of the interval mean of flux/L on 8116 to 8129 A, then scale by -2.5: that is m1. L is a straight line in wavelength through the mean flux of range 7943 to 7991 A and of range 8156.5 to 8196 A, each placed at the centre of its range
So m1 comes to 0.10 mag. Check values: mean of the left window 16.2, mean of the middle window 11.6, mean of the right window 11.6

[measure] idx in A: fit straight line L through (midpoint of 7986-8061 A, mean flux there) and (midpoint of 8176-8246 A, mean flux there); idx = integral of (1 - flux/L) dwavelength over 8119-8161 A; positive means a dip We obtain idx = 3.2 A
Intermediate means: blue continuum 16.7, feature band 12.5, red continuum 11.7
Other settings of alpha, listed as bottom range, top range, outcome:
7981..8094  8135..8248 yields 0.77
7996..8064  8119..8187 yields 0.75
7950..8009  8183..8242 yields 0.76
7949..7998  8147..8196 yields 0.75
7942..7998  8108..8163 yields 0.79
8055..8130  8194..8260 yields 0.86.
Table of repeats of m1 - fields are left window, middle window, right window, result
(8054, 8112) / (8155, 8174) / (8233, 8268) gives 0.17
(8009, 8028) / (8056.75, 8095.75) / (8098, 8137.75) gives -0.06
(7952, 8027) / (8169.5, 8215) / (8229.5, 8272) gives 0.08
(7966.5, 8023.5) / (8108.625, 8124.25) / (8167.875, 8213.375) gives 0.12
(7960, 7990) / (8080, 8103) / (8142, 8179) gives 0.04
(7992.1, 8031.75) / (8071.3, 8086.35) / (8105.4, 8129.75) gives -0.01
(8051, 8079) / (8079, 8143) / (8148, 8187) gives 0.13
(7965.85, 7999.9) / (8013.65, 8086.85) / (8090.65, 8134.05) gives -0.12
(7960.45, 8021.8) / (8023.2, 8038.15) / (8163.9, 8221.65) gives -0.14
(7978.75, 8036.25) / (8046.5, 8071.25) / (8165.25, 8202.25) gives -0.16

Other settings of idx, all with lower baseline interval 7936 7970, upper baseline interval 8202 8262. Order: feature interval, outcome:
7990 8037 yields -4.8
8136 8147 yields -0.3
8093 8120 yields 1.0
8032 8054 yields -3.0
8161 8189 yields 2.7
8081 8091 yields 0.8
